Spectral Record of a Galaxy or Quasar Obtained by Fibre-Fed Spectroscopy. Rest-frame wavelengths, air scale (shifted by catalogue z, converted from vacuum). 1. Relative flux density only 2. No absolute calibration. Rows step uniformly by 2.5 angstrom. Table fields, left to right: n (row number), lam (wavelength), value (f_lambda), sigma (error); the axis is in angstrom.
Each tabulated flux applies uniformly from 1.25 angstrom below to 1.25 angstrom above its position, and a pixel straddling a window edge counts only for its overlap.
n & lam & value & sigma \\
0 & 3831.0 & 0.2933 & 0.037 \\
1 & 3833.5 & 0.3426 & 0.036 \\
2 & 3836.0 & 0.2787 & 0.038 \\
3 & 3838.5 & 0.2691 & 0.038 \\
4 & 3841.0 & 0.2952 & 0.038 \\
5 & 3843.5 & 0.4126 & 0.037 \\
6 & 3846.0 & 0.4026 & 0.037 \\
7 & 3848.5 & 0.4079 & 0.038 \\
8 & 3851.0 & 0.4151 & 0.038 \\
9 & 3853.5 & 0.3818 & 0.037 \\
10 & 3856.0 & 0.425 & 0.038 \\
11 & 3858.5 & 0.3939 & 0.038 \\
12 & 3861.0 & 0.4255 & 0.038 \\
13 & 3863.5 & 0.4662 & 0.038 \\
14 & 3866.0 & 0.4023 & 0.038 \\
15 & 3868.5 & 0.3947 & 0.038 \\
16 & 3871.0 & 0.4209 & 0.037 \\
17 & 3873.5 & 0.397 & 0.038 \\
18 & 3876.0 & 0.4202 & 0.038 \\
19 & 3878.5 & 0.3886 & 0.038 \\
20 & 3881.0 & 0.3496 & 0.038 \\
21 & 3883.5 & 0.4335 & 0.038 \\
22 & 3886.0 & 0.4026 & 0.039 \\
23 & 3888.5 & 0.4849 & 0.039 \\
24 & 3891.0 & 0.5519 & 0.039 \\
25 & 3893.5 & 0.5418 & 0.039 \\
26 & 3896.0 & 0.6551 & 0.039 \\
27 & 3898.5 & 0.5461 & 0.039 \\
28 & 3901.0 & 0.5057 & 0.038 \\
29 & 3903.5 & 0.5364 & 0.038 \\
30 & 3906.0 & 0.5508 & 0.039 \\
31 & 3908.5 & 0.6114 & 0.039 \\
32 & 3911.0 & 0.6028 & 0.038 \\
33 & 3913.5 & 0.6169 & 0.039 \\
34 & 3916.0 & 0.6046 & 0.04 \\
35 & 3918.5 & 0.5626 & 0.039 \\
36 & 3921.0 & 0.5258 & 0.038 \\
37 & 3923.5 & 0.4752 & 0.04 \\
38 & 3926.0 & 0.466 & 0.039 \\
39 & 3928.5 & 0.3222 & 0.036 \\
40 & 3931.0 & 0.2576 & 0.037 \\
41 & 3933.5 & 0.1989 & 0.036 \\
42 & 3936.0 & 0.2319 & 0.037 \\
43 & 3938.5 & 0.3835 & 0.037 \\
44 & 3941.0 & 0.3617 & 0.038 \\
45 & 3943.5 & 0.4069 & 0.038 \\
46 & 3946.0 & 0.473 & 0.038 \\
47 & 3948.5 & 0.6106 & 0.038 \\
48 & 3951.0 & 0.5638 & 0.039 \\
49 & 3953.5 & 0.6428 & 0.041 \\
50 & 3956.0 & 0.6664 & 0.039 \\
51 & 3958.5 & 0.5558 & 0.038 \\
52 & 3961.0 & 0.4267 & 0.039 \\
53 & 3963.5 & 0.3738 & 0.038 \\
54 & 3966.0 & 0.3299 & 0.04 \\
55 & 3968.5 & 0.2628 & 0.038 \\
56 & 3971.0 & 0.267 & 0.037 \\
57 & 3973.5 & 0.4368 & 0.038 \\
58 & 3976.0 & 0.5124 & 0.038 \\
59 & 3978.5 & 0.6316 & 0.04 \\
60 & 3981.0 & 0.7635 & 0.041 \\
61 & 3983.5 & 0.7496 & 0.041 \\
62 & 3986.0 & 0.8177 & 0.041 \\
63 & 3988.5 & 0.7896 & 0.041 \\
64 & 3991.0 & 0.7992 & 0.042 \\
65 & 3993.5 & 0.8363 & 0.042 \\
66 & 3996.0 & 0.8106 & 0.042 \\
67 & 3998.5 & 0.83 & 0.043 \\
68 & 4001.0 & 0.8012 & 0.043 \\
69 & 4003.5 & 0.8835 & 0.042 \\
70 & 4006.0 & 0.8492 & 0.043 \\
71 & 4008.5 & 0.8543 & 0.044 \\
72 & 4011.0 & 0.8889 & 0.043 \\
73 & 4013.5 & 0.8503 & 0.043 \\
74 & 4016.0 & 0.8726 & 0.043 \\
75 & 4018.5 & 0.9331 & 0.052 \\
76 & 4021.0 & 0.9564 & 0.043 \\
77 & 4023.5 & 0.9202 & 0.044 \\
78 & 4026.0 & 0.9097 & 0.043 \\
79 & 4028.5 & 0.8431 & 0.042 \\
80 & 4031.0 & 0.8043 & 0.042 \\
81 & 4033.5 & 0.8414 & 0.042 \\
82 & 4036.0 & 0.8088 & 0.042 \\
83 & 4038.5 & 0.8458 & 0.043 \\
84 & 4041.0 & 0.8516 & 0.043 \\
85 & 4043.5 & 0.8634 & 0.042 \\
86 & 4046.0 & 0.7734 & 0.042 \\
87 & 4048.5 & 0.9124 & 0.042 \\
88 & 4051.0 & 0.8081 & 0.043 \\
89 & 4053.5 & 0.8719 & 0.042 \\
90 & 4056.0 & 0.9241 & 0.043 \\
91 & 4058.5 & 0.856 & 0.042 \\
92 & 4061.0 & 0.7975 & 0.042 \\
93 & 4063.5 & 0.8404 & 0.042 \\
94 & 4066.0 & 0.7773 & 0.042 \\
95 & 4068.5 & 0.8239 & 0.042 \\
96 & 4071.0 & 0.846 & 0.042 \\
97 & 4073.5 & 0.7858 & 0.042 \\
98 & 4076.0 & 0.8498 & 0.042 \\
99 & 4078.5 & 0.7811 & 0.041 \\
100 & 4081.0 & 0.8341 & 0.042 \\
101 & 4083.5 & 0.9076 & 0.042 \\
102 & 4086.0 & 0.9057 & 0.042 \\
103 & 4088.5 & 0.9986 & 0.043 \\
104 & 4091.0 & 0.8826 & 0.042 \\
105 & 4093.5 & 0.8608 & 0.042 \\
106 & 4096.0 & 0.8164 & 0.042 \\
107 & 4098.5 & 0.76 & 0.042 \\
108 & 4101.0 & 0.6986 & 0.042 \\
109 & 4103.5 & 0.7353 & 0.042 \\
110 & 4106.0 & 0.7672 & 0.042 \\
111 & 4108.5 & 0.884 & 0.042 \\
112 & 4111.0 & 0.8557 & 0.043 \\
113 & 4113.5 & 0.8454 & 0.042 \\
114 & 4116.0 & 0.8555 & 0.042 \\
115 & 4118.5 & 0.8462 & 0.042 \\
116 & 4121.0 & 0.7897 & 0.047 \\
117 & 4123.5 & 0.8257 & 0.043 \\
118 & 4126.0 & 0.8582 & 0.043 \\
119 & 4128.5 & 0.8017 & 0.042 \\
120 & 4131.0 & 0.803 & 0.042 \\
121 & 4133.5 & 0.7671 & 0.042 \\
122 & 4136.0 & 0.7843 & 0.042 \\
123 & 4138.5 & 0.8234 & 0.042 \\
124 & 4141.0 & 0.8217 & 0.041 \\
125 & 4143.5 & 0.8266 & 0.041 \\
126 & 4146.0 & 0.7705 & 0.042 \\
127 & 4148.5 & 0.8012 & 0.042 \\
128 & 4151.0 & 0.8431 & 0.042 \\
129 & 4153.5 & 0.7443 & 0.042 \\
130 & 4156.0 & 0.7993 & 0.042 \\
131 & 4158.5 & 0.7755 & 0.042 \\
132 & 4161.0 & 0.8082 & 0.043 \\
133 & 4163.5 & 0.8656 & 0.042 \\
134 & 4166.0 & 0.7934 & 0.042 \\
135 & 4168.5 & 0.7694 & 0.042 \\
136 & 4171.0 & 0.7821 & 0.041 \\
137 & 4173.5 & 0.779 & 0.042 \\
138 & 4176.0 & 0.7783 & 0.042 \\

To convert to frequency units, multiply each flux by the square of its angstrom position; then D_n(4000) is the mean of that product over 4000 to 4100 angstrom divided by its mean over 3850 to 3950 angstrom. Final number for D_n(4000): 2.02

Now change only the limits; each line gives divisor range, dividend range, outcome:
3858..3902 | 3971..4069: 1.92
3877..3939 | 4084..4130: 1.95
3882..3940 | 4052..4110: 1.90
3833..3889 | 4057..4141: 2.38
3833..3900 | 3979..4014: 2.08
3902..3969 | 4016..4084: 1.92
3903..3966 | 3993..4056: 1.88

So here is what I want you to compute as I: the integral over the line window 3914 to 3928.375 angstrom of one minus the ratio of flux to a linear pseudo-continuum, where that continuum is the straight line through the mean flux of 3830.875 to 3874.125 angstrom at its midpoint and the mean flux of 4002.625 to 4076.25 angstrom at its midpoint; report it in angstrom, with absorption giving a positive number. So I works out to 1.0 angstrom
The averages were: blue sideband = 0.381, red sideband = 0.855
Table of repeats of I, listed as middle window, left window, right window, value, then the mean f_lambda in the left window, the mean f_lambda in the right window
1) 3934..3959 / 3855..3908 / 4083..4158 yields 3.8 angstrom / 0.464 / 0.821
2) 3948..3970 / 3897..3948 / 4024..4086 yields 3.0 angstrom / 0.465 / 0.842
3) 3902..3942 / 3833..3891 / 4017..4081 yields 5.6 angstrom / 0.396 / 0.849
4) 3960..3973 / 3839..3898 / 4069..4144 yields 5.6 angstrom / 0.429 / 0.827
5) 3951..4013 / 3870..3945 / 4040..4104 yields -1.9 angstrom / 0.461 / 0.838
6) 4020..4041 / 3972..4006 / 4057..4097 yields -1.9 angstrom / 0.744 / 0.848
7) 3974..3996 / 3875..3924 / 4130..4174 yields -4.2 angstrom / 0.519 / 0.798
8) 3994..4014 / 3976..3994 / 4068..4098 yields -2.0 angstrom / 0.749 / 0.856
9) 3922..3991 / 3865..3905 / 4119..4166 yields 9.5 angstrom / 0.465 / 0.806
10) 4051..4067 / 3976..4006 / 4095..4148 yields -1.0 angstrom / 0.783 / 0.806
